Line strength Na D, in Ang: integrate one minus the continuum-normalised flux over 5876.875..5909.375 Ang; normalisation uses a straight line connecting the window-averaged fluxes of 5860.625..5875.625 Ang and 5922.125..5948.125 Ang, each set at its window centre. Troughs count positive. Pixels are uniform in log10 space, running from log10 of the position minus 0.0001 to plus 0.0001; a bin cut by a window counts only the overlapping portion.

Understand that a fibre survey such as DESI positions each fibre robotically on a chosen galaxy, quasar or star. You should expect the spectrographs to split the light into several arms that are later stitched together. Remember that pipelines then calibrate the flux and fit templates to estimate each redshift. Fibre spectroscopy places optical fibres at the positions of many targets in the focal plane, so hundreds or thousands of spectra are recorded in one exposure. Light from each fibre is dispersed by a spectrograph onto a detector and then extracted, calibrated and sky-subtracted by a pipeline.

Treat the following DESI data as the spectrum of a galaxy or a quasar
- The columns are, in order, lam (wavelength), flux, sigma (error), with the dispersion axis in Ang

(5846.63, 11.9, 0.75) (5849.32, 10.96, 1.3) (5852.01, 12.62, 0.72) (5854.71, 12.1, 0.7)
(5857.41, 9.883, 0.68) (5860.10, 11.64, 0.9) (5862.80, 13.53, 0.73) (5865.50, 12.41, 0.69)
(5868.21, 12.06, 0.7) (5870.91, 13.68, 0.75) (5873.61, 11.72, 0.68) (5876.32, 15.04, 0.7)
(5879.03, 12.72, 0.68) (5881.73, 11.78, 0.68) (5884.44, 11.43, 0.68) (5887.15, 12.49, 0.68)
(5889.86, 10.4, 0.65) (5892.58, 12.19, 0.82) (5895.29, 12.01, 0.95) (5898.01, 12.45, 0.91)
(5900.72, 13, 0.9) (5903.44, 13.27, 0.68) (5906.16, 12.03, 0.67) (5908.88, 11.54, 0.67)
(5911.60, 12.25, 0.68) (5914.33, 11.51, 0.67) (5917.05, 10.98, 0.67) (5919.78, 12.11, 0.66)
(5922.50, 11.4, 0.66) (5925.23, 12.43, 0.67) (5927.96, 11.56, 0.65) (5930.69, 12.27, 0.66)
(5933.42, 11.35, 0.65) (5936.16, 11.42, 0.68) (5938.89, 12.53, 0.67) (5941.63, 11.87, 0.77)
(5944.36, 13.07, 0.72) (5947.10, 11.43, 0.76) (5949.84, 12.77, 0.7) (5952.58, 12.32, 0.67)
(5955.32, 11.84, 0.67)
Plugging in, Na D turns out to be 0.63 Ang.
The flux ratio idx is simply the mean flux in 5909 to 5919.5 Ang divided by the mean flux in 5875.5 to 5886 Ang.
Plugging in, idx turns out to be 0.92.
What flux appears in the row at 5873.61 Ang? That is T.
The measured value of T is 11.72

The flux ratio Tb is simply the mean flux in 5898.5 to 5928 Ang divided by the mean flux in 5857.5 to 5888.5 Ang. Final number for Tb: 0.96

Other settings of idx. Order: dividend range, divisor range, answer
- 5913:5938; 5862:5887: 0.92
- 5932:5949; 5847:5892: 0.99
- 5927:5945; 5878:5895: 1.01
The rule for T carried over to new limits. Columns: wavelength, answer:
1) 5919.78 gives 12.11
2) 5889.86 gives 10.4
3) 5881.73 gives 11.78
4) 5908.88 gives 11.54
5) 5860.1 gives 11.64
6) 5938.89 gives 12.53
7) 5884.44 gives 11.43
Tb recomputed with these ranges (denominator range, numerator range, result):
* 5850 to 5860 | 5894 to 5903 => 1.09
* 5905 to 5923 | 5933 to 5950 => 1.03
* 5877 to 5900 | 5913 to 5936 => 0.97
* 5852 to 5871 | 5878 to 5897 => 0.98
